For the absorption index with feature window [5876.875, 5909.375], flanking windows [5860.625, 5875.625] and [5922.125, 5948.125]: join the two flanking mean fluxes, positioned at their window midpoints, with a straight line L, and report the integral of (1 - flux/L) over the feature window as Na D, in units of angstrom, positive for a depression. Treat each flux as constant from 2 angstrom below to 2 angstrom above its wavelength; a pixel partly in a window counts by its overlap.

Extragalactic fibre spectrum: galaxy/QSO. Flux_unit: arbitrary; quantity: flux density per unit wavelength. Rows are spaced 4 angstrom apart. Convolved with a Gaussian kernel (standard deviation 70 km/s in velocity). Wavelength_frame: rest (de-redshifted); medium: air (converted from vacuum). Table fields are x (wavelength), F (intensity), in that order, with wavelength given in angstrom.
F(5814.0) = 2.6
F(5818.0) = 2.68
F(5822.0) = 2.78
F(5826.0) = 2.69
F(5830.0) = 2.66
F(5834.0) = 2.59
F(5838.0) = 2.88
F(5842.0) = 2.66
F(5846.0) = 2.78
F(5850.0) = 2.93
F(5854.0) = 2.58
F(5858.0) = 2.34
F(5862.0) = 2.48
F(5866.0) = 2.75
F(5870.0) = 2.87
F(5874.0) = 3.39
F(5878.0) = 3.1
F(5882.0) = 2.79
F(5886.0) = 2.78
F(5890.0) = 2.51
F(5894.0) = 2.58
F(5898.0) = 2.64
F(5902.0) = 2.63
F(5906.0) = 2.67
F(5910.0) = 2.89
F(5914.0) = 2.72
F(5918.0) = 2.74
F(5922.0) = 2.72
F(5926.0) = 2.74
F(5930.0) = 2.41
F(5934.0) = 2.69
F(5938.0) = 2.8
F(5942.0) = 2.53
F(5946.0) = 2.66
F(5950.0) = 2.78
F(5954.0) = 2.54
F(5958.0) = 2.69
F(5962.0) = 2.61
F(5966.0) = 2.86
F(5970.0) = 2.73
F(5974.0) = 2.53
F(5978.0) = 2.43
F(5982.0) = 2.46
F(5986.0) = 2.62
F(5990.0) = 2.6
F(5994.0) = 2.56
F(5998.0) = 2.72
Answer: 0.9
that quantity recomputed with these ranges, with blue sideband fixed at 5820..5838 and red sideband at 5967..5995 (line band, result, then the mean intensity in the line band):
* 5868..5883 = -2.2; 3.05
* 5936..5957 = -0.5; 2.66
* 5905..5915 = -0.5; 2.77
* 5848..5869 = 0.4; 2.63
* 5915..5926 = -0.4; 2.73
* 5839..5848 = -0.2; 2.74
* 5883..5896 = 0.1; 2.64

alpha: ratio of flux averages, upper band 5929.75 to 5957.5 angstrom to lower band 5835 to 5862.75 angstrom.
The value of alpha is 0.99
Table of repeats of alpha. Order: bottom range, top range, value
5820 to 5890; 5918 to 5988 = 0.96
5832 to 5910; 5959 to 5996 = 0.95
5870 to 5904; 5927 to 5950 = 0.94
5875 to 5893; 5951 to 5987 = 0.93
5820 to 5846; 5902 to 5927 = 1.01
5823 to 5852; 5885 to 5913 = 0.97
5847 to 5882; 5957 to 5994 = 0.93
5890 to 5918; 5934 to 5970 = 1.00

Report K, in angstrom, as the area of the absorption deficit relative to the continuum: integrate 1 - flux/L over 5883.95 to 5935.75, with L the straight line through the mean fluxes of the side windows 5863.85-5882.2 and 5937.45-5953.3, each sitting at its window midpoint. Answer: 2.9 angstrom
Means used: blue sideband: 2.99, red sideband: 2.67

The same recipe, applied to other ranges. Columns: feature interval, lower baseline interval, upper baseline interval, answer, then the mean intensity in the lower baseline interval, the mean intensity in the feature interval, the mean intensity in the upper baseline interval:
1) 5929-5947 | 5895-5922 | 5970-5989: 0.1 angstrom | 2.71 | 2.63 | 2.54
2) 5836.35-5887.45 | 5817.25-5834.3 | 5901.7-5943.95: -2.0 angstrom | 2.69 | 2.79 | 2.69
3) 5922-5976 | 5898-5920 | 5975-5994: -0.9 angstrom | 2.72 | 2.66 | 2.53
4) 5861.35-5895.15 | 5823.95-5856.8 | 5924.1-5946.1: -1.8 angstrom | 2.71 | 2.82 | 2.64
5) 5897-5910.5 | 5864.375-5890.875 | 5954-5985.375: 0.6 angstrom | 2.9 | 2.69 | 2.61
